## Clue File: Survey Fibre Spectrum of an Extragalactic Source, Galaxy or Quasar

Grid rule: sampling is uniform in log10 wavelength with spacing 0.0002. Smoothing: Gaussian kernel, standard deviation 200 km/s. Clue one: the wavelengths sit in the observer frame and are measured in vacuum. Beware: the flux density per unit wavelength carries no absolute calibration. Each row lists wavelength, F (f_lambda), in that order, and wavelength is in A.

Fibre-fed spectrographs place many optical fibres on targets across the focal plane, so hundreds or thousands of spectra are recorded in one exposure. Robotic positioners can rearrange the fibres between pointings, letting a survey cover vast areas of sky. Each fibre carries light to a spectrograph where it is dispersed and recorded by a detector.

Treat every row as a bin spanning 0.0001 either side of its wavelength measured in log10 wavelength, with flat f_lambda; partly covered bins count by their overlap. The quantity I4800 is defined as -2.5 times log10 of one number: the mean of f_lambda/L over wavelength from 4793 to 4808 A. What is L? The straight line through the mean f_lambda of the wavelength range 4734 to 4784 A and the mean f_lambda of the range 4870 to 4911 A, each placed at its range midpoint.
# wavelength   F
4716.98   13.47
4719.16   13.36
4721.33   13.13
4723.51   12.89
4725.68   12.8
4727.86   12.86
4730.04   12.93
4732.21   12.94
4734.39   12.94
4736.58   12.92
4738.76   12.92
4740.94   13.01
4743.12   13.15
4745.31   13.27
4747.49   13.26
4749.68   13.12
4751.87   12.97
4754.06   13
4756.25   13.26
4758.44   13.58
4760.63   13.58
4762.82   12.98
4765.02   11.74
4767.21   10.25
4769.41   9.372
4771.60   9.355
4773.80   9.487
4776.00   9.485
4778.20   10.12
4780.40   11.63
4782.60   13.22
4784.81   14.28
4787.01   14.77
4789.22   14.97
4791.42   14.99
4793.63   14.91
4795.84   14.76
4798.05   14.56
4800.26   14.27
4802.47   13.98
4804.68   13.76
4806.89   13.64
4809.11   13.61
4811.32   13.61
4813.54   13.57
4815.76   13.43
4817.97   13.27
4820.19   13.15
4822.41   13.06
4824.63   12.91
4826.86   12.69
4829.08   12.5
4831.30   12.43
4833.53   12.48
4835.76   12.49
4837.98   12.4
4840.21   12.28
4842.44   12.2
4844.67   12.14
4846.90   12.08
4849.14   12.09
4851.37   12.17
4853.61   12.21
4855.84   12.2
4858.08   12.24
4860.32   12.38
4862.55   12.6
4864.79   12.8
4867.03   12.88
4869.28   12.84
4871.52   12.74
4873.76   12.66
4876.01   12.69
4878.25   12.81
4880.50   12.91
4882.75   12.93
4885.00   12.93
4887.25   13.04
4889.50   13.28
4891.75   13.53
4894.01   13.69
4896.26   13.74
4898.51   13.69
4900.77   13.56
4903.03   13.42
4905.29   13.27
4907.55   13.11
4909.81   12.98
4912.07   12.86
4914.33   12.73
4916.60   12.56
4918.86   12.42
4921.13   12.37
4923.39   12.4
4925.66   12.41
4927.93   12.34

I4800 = -0.15 mag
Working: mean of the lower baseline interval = 12.1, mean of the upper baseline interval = 13.2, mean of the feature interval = 14.2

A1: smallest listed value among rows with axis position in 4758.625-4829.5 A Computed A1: 9.355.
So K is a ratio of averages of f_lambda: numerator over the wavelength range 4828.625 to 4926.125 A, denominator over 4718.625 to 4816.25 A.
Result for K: 0.98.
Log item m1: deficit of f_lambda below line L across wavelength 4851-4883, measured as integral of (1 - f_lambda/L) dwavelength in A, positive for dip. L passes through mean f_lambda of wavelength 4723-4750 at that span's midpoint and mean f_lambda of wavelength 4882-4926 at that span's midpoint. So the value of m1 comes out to 1.1 A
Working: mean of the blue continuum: 13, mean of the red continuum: 13.1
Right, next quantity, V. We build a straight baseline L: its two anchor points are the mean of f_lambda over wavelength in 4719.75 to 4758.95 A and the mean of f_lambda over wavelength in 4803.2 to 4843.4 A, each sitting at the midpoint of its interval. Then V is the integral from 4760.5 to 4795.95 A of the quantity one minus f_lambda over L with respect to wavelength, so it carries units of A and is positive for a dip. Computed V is 2.1 A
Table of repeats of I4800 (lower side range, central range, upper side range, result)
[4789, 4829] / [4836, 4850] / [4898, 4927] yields 0.11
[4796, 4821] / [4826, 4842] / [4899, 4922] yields 0.09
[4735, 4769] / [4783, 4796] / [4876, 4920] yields -0.14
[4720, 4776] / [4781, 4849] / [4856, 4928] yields -0.06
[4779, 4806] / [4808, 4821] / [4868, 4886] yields 0.03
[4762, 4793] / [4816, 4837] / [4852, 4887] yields -0.04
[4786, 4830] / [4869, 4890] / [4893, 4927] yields 0.03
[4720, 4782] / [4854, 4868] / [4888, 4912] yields 0.05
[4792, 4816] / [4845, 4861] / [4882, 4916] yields 0.12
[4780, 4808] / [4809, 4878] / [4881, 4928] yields 0.08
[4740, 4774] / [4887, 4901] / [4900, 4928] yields -0.07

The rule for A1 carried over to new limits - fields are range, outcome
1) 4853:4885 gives 12.2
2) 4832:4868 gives 12.08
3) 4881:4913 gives 12.86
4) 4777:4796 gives 10.12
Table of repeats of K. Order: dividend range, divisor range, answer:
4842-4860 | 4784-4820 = 0.86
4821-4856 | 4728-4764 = 0.95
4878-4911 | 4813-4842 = 1.04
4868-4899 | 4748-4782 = 1.12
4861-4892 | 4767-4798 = 1.04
